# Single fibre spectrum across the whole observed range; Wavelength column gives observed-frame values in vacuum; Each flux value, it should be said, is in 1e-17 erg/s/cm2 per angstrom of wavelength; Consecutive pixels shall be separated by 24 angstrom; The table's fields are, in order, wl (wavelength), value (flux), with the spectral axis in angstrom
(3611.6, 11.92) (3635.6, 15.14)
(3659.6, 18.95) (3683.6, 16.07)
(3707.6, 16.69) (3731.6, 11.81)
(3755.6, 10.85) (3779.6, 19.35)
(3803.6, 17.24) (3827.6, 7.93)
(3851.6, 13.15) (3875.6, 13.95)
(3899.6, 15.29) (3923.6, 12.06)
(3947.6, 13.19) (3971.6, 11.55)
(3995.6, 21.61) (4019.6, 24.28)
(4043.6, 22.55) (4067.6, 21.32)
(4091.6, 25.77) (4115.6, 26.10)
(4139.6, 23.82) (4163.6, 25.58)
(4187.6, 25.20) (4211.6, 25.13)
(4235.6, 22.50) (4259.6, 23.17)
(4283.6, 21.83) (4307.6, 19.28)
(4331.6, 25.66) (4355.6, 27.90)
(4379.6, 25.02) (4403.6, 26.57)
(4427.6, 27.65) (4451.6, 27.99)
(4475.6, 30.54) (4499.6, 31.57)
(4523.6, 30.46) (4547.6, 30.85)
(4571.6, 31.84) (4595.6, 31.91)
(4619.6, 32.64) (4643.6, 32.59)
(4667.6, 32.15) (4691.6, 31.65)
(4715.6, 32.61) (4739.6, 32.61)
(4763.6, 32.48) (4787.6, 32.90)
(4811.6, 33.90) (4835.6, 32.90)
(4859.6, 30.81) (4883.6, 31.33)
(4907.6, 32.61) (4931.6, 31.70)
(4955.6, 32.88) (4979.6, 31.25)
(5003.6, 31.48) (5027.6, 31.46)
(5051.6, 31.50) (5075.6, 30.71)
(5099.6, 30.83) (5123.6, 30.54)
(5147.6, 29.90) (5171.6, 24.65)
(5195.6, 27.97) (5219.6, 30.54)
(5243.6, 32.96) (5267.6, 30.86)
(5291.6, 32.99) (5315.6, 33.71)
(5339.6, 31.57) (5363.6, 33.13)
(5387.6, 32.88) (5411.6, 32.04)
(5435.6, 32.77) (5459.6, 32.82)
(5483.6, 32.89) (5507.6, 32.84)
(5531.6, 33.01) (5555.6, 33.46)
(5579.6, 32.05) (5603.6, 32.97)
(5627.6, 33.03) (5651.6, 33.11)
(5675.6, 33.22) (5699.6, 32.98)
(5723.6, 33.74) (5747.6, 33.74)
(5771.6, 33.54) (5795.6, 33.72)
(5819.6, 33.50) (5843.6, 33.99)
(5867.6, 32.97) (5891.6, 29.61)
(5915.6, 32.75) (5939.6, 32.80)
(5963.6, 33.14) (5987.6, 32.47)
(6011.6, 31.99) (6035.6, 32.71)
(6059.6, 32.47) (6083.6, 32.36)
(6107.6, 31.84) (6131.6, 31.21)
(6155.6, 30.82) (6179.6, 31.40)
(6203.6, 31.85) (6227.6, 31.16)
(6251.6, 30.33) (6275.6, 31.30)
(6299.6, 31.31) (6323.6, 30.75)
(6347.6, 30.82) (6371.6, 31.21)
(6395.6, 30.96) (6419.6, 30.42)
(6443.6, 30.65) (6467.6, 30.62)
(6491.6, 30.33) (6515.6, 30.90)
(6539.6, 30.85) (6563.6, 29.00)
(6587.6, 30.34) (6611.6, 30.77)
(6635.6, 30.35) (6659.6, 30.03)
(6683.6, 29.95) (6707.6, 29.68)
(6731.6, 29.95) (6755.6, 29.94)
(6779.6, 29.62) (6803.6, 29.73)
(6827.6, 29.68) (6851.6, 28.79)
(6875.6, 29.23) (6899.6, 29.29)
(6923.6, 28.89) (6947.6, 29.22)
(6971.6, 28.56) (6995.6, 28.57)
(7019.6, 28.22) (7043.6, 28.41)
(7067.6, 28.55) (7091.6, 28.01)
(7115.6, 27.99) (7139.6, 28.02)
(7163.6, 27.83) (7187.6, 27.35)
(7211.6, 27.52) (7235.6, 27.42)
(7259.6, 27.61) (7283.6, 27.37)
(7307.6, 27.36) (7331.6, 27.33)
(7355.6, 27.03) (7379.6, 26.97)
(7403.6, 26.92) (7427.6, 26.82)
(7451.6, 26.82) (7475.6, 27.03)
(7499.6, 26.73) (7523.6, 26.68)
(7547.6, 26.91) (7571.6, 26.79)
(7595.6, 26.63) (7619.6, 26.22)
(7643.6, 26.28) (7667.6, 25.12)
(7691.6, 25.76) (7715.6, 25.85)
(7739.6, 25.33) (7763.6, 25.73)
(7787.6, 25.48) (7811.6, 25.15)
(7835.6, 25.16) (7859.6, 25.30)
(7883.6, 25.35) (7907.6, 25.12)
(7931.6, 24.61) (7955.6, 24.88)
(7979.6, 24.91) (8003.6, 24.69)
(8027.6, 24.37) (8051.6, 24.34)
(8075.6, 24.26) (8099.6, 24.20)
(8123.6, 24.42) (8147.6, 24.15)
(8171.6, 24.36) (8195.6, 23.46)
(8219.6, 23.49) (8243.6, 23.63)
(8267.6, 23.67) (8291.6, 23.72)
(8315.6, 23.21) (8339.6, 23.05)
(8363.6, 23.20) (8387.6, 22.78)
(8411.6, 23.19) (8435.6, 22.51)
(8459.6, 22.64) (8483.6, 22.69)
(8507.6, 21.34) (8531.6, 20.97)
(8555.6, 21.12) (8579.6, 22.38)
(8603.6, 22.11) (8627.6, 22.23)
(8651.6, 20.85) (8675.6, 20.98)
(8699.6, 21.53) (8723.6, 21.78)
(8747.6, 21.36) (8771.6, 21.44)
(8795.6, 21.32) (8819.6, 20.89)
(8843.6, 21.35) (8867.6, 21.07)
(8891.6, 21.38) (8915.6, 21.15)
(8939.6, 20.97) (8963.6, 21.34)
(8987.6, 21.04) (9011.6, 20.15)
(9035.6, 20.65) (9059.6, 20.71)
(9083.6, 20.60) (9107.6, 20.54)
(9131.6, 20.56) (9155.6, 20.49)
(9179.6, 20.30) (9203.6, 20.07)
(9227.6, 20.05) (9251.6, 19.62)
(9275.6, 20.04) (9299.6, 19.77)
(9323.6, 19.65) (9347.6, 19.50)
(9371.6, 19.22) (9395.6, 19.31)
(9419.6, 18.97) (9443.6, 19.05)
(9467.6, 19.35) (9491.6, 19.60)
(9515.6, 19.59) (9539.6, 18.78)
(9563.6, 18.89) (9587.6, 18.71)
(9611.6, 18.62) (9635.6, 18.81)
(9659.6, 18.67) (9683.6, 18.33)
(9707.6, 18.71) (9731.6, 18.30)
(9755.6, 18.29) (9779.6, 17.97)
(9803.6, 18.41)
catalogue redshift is 0.00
